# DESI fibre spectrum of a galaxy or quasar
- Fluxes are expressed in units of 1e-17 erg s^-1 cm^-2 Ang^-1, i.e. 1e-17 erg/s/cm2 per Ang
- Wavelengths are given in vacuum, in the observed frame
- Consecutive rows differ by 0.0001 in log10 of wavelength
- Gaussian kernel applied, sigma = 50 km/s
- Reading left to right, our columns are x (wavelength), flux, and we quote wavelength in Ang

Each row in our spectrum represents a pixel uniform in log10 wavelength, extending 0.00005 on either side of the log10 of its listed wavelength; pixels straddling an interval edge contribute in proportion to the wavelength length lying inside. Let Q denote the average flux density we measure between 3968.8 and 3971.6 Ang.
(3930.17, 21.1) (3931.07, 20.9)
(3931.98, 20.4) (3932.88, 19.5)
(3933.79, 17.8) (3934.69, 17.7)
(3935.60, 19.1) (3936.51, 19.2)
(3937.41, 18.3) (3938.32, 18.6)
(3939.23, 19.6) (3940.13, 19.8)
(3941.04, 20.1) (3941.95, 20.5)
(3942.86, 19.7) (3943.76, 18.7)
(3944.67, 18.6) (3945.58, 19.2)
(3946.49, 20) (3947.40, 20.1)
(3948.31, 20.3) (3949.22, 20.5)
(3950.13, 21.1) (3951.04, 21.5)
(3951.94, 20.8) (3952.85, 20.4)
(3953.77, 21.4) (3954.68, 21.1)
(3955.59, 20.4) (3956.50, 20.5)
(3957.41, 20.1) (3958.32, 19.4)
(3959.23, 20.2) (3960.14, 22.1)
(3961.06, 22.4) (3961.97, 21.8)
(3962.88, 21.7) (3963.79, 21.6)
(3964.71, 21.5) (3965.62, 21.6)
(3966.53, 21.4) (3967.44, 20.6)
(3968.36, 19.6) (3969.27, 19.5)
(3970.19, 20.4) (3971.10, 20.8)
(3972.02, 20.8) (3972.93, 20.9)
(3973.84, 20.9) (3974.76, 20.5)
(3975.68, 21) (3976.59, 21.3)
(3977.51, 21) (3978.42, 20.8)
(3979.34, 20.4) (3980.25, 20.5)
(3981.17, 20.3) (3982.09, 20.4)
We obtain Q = 20.2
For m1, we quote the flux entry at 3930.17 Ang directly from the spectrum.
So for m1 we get 21.1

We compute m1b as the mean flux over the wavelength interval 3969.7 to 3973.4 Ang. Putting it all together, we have 20.7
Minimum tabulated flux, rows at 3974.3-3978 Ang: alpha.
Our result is 20.5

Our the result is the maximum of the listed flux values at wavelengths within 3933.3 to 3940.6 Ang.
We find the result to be 19.8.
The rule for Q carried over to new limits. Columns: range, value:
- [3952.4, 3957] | 20.7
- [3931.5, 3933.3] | 20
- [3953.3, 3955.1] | 21.1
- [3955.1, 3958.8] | 20.1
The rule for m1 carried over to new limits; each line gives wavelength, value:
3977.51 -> 21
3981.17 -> 20.3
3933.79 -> 17.8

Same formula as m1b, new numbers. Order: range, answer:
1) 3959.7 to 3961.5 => 22.2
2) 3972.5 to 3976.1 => 20.8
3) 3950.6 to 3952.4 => 21.3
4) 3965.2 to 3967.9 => 21.2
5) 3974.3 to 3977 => 20.9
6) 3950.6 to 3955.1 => 21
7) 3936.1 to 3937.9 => 18.8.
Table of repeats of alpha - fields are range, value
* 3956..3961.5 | 19.4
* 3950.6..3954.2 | 20.4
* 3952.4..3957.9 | 20.1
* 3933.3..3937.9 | 17.7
